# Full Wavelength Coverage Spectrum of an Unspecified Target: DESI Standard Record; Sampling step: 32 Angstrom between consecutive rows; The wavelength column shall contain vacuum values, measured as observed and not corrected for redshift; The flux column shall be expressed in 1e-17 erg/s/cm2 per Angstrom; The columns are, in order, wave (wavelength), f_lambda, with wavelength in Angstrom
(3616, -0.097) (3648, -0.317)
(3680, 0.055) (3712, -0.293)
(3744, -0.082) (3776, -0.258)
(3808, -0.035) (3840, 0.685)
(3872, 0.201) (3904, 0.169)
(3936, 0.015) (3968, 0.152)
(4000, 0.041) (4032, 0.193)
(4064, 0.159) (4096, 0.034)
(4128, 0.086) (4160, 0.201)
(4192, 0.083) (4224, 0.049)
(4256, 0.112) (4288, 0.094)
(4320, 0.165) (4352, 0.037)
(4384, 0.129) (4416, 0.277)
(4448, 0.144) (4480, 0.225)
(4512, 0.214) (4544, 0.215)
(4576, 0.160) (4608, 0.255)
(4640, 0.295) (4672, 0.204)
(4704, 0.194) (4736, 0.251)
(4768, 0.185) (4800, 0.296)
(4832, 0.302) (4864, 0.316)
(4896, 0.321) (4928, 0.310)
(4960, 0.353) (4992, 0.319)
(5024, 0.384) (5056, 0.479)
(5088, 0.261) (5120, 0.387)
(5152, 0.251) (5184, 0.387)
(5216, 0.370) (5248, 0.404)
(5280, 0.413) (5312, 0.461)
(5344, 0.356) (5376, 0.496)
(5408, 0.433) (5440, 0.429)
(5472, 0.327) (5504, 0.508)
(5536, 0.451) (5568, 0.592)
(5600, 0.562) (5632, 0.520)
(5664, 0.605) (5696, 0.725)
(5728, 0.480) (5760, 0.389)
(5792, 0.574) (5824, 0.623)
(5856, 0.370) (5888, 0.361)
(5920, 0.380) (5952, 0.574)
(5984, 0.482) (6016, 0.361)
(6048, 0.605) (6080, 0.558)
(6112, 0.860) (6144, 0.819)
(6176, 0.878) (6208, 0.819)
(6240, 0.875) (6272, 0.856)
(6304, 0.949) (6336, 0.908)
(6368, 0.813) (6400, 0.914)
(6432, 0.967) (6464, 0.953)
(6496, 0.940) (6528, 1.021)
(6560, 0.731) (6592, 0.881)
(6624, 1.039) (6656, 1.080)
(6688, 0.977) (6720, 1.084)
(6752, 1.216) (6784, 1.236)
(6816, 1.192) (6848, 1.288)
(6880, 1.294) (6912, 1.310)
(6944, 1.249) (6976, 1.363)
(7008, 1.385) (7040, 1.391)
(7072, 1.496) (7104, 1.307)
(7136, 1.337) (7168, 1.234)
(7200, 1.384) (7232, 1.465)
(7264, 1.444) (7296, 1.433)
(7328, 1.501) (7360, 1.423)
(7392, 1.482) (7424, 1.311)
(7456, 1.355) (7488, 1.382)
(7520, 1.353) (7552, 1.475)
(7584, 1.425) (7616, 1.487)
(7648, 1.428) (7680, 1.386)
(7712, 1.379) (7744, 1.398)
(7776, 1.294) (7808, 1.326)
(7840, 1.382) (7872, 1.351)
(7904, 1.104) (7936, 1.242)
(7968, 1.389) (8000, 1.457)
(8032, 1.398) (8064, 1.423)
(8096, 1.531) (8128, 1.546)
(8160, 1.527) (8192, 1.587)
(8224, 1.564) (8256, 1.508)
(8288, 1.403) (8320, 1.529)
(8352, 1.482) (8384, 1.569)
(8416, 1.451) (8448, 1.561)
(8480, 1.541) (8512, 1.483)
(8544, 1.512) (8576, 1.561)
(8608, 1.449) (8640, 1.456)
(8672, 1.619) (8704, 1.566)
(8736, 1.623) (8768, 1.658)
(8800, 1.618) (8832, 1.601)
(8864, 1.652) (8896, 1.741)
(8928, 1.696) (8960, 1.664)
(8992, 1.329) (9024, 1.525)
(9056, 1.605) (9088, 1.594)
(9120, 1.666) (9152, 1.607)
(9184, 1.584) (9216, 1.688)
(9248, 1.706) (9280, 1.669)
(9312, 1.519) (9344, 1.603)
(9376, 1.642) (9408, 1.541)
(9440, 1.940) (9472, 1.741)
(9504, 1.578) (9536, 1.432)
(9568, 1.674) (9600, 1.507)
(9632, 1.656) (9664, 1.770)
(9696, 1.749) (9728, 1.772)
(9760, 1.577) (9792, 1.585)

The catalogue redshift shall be 0.53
